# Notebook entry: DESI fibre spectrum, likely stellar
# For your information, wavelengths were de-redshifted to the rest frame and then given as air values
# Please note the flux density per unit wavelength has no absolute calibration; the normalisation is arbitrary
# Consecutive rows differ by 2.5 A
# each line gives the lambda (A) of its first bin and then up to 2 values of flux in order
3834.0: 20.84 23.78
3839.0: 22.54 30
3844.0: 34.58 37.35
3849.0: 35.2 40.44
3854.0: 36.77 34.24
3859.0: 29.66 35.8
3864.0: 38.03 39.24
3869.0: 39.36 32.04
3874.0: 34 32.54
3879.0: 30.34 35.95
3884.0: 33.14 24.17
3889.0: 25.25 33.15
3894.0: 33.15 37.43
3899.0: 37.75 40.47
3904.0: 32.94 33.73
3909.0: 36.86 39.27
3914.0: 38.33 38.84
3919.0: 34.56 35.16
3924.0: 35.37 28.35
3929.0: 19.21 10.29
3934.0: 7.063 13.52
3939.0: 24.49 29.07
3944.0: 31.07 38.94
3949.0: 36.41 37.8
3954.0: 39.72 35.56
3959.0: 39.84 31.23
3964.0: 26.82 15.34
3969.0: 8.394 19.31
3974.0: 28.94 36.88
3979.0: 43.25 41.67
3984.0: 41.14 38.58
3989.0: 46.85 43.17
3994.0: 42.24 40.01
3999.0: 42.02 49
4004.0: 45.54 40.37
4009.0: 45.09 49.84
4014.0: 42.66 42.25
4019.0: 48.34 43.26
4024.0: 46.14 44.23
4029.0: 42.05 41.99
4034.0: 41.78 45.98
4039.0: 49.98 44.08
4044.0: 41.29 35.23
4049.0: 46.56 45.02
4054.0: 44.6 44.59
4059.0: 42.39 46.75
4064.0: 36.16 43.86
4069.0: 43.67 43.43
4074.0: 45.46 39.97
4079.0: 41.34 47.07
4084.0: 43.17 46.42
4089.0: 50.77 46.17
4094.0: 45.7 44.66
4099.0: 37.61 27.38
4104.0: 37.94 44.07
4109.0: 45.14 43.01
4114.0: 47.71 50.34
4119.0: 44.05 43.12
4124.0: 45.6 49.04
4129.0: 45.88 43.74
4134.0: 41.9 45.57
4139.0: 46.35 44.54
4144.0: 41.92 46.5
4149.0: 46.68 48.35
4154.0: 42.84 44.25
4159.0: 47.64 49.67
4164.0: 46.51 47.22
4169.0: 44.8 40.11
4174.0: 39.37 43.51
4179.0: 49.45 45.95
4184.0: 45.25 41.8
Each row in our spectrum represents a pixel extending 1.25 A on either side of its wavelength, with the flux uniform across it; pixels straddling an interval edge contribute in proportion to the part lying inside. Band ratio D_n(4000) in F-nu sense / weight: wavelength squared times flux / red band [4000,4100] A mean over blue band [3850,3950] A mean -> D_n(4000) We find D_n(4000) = 1.5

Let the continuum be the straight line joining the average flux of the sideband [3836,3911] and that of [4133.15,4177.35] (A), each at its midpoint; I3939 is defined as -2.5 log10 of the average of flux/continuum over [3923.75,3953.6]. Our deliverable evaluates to 0.37 mag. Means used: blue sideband 33.8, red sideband 44.9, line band 26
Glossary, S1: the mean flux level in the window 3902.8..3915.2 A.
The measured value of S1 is 36.2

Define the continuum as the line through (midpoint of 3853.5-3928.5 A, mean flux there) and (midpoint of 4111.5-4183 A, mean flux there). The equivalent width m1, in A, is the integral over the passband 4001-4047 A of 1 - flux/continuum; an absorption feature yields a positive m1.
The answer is -4.8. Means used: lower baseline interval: 34.4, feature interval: 44.2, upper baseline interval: 45.4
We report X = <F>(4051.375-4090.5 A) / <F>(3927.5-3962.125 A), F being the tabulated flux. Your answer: 1.57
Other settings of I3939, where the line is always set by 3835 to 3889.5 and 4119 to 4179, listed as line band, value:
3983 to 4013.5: -0.13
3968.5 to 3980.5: 0.29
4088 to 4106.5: 0.03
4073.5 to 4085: -0.03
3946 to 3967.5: 0.10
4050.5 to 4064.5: -0.06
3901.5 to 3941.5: 0.22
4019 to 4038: -0.10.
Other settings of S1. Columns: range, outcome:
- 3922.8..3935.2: 20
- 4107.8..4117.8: 46.5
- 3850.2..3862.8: 35.4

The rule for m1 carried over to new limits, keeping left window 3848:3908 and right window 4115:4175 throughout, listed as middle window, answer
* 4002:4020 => -2.3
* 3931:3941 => 5.9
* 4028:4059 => -1.8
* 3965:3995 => 3.9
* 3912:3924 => -0.2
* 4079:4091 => -1.0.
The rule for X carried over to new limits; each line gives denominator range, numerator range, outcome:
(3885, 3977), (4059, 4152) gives 1.46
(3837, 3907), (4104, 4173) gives 1.34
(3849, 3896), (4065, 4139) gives 1.30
